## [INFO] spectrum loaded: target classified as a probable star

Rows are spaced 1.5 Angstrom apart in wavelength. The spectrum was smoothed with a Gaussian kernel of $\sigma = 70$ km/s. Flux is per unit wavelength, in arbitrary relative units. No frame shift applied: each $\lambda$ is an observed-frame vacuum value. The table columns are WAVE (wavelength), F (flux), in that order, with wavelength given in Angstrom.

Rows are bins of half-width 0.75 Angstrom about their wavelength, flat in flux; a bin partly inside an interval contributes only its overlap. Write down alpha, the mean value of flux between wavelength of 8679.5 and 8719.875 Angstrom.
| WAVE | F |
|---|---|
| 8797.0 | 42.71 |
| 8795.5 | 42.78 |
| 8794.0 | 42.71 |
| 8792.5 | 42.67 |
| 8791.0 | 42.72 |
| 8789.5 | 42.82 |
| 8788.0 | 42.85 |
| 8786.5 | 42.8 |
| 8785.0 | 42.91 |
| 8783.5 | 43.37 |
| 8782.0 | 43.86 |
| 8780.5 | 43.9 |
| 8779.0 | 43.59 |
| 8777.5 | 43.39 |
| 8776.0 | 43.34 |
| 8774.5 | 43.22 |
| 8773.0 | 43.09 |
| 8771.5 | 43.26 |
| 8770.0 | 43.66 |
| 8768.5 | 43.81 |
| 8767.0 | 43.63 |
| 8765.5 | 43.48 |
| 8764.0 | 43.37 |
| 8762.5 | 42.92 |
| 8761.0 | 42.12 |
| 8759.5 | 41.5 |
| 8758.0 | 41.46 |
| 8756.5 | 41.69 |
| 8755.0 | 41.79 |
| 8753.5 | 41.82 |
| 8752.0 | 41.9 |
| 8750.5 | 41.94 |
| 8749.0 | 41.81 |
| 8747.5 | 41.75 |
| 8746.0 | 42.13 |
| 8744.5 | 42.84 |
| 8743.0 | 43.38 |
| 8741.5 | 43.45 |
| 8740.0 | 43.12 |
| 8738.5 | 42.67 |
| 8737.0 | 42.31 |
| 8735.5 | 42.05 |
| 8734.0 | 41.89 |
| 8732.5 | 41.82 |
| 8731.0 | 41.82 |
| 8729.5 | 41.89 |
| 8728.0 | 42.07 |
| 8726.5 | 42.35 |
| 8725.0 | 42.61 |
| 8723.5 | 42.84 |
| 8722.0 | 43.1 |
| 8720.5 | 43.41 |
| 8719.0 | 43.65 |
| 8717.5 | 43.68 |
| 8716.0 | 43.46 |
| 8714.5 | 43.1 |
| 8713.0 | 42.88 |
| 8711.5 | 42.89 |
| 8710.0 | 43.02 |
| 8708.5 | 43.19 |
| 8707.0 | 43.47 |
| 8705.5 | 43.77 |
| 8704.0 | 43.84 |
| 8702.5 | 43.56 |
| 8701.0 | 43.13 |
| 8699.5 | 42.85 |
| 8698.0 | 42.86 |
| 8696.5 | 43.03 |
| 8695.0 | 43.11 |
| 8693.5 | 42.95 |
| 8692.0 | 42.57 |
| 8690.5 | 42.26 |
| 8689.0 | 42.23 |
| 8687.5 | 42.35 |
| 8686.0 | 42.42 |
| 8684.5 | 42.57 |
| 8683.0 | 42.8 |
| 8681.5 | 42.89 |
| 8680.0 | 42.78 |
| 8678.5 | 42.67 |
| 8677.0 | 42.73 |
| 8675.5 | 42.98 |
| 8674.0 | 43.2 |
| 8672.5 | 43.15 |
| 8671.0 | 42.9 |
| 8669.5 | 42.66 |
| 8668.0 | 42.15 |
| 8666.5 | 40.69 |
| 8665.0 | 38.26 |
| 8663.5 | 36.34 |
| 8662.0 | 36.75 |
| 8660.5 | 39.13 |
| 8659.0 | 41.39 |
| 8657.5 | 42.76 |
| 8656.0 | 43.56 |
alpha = 43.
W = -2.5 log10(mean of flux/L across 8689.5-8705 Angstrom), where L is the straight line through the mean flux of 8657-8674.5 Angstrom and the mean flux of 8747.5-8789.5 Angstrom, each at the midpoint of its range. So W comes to -0.043 mag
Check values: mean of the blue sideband 40.7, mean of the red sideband 42.8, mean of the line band 43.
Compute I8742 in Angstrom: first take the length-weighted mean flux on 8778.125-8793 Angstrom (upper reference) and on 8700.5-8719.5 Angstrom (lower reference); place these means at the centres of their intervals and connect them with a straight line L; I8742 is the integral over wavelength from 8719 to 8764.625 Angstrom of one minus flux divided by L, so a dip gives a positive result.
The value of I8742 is 1.0 Angstrom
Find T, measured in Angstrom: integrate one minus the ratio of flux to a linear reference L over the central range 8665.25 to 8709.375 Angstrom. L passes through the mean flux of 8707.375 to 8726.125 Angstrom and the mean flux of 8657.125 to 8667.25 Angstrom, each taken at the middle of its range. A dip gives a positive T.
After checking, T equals -1.90 Angstrom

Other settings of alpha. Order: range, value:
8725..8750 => 42.3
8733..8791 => 42.8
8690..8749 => 42.8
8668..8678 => 42.9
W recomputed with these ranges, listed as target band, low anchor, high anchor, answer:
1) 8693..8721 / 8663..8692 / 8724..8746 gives -0.03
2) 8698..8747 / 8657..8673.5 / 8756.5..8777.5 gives -0.02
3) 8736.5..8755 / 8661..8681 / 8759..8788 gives 0.01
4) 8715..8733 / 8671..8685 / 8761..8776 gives 0.01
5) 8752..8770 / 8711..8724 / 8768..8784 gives 0.02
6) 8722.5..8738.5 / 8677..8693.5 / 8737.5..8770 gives 0.01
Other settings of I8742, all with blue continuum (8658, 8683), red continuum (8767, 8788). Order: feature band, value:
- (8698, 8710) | -0.4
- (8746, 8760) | 0.4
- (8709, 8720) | -0.3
